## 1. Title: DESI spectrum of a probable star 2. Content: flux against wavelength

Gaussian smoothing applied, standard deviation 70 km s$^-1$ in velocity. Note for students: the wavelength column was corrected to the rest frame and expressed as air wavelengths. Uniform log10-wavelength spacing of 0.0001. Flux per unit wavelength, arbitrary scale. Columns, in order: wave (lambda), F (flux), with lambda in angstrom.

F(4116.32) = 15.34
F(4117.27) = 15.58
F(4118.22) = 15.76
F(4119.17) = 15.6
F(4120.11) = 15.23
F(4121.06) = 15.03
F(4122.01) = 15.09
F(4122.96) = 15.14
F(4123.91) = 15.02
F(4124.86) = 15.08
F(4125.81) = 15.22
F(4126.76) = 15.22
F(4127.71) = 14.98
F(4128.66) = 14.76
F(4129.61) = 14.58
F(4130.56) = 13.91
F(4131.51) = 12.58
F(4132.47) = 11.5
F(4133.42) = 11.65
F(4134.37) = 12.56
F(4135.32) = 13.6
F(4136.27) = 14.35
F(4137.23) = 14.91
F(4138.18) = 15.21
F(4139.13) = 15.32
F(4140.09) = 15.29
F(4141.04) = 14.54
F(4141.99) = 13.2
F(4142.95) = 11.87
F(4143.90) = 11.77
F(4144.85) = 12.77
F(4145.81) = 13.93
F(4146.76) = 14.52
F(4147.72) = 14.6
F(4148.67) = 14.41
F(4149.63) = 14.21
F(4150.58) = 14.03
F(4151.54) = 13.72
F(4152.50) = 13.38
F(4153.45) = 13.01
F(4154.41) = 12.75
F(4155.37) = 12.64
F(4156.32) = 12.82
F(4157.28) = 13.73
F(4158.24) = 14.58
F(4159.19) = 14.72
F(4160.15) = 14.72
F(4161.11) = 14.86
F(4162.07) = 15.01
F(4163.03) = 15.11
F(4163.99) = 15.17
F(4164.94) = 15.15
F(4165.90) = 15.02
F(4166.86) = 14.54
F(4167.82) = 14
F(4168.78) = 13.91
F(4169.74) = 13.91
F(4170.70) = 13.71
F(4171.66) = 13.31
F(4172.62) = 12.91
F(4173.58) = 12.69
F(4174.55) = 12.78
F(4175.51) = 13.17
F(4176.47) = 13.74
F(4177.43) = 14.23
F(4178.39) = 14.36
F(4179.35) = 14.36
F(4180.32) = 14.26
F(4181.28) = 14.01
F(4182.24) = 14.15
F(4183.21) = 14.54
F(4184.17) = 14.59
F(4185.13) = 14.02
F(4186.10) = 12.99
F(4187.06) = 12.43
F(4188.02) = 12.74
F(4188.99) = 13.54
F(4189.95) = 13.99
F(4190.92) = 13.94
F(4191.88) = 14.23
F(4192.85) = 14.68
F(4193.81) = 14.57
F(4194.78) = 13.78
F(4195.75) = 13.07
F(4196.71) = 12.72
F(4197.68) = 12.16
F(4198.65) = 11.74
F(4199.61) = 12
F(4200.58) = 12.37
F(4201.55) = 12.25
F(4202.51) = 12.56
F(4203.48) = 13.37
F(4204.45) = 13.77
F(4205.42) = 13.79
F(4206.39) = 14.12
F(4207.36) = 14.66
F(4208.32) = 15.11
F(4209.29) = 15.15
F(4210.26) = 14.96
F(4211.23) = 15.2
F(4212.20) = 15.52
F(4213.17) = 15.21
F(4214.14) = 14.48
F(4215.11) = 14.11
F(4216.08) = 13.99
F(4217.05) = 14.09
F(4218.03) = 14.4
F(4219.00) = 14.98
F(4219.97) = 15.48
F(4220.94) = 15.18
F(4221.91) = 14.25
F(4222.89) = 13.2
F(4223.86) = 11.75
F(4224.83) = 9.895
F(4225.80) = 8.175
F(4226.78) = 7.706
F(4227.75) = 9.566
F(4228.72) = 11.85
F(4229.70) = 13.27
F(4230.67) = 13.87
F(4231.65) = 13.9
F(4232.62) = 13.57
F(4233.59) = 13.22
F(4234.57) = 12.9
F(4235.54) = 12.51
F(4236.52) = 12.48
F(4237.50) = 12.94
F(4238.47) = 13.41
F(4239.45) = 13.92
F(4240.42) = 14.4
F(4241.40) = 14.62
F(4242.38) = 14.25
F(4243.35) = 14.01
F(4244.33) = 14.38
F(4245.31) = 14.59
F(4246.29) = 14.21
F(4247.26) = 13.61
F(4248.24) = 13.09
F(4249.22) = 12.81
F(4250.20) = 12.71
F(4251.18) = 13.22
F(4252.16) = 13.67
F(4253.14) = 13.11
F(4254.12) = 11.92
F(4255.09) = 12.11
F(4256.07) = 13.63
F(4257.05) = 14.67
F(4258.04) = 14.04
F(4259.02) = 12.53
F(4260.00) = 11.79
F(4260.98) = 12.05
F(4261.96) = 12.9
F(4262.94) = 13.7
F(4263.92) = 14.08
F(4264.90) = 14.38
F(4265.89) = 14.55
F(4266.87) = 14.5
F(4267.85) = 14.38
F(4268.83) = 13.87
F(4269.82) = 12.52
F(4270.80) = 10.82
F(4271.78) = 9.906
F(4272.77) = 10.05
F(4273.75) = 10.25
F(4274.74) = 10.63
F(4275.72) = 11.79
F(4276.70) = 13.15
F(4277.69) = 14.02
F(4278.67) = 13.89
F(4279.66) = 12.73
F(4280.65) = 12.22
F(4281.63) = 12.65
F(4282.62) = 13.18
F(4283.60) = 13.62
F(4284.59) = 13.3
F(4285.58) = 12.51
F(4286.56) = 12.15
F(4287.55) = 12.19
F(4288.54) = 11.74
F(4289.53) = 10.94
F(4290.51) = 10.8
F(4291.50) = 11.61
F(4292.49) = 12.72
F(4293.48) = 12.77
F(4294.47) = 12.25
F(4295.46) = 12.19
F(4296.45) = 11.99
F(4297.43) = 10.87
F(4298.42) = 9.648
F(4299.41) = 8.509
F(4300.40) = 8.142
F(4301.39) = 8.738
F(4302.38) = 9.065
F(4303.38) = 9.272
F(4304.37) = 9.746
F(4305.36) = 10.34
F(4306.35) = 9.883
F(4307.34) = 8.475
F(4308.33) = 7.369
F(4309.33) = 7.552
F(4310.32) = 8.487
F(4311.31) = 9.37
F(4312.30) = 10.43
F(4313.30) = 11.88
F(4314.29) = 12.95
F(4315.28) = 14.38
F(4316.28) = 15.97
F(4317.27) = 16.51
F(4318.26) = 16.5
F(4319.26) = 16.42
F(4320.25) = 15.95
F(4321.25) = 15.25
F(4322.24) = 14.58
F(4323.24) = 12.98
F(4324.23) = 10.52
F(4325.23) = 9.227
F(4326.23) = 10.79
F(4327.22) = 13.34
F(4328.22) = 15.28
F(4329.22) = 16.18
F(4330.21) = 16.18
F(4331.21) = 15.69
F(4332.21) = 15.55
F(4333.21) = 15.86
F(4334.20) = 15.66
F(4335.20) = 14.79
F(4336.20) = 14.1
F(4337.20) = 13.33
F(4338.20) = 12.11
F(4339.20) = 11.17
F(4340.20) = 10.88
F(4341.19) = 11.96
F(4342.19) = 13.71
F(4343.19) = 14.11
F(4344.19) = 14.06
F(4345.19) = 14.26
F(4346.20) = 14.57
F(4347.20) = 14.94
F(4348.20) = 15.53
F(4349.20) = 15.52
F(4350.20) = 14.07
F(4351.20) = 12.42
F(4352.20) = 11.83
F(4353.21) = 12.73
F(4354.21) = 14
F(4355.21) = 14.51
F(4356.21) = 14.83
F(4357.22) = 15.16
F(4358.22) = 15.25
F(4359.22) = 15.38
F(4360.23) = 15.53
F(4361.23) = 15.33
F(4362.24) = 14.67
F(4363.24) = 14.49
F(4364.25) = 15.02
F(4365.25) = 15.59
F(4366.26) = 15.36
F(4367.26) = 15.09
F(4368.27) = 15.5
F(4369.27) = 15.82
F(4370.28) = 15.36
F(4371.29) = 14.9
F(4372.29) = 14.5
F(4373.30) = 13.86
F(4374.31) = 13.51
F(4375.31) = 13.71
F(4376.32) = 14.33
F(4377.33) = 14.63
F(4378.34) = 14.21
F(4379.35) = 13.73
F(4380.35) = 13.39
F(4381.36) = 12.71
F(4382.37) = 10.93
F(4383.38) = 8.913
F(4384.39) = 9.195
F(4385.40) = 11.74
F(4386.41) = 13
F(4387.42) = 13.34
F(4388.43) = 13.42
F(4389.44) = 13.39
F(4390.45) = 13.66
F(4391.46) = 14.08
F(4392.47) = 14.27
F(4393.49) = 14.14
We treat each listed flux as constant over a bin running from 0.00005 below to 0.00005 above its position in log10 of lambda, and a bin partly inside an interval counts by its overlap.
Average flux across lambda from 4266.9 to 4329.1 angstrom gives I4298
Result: 11.9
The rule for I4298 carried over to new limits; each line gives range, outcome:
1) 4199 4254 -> 13.4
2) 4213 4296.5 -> 12.9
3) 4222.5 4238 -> 11.9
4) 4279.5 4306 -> 11.3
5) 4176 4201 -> 13.6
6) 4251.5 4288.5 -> 12.8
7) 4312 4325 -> 14.1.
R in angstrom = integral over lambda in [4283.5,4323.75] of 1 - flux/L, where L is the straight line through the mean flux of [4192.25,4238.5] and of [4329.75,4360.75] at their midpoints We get 6.4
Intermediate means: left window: 13.3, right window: 14.2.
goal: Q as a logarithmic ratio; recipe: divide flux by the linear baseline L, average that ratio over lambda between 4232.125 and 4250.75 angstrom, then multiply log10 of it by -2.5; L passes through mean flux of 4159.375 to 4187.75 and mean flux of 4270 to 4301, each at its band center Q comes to -0.08 mag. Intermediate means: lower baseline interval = 14.1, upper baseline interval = 11.7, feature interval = 13.6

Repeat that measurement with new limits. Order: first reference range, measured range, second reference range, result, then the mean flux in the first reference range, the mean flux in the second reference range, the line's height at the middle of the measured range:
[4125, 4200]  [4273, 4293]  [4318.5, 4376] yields 0.15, 13.8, 14.3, 14.1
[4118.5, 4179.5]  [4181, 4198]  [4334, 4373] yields 0.03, 14.1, 14.3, 14.1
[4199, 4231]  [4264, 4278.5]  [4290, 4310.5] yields -0.13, 13.3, 10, 11.2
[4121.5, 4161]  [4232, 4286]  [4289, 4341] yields -0.03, 14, 12.2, 12.8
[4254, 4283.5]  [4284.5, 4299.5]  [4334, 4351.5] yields 0.12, 12.8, 13.7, 13.1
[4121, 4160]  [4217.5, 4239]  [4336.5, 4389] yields 0.10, 13.9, 13.8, 13.9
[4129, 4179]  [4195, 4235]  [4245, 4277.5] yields 0.00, 13.8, 12.9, 13.3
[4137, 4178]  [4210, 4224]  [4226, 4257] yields -0.09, 13.9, 13.1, 13.3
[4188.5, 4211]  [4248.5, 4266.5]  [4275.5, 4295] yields -0.03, 13.6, 12.5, 12.9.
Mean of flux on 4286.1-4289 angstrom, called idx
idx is 12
